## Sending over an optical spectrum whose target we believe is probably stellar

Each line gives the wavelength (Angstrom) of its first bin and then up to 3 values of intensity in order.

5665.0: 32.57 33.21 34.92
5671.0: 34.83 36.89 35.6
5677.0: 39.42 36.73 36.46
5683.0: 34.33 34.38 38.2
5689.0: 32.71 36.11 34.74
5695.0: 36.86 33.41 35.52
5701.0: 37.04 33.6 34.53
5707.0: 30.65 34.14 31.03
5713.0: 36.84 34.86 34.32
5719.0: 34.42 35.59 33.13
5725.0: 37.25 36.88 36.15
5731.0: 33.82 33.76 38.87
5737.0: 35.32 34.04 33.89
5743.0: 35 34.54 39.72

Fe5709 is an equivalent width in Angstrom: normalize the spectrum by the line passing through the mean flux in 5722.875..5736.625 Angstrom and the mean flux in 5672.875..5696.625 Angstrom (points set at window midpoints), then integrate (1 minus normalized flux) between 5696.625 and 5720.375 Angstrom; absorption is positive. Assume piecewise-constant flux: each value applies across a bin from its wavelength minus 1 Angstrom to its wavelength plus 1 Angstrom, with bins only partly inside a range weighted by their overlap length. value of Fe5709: 1.1 Angstrom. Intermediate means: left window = 35.9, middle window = 34.2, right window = 35.8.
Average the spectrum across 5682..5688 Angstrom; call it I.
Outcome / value 35.6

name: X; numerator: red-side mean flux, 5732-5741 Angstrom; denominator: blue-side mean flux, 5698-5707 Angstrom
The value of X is 1.0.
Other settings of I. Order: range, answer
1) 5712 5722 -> 35.2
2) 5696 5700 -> 34.5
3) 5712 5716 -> 35.9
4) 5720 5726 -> 35.3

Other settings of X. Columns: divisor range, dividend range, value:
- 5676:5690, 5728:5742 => 0.97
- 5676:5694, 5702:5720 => 0.94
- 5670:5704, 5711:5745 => 0.98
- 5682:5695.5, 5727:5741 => 1.00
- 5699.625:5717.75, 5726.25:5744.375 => 1.03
